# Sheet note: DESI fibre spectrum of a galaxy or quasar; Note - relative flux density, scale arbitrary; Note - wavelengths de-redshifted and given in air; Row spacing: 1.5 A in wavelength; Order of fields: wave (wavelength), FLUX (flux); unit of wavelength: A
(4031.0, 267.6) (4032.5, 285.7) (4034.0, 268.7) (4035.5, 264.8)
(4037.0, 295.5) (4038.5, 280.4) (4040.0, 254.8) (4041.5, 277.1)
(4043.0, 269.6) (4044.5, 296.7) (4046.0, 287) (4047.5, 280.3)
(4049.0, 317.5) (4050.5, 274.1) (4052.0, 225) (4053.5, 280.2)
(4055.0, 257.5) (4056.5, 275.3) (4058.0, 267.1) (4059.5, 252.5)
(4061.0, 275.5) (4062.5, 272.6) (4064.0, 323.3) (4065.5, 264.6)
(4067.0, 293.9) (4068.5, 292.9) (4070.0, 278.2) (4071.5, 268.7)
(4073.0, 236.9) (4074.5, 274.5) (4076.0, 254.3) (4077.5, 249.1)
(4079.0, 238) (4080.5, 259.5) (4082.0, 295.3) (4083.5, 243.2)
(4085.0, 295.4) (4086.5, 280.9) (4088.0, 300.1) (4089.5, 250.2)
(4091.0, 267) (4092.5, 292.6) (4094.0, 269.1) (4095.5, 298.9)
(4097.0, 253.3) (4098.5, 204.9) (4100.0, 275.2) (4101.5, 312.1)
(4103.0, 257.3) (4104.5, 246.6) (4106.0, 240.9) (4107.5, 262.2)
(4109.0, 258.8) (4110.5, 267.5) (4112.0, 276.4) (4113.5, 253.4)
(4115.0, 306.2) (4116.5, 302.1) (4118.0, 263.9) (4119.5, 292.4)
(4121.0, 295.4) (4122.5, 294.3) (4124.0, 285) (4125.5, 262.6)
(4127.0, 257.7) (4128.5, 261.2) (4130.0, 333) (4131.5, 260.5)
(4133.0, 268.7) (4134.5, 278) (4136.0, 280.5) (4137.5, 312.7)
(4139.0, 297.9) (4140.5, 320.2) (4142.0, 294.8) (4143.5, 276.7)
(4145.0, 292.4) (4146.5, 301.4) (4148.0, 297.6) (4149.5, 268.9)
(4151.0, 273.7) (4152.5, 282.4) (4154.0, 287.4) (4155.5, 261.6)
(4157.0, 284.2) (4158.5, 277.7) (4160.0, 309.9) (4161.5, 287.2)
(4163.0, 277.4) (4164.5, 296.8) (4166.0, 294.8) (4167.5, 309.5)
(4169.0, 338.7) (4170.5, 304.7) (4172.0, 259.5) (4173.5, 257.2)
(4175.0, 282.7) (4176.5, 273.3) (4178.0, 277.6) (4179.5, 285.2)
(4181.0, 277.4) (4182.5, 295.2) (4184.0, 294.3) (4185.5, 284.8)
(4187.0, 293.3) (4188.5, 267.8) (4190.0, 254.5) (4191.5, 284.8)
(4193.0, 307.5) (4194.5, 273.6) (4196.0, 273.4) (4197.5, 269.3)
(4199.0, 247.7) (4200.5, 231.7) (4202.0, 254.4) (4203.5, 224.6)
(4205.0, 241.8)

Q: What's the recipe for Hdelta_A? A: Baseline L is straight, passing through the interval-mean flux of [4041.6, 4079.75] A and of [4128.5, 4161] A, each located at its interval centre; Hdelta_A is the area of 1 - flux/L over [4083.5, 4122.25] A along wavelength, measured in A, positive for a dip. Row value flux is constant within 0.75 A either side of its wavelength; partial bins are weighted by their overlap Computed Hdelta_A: 1.0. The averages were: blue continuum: 272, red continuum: 288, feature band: 273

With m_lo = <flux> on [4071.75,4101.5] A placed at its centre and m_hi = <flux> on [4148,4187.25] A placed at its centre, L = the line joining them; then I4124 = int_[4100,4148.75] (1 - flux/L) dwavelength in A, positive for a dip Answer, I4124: -1.0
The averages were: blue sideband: 266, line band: 281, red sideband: 286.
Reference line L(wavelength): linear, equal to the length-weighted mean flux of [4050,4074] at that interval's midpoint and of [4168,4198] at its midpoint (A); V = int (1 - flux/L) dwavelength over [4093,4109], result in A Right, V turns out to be 0.73 A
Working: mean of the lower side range 271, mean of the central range 262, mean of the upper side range 283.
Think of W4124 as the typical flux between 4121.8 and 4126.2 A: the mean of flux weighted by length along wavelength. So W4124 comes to 281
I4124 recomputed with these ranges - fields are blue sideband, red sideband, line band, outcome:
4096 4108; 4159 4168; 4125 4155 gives -0.51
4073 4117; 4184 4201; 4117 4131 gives -0.70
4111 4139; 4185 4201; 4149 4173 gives -0.97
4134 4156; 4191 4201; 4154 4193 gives -1.01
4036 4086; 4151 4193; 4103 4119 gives 0.62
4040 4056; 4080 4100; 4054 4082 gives 0.37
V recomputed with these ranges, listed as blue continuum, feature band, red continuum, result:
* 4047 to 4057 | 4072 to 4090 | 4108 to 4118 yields 0.60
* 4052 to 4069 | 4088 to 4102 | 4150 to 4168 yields 0.45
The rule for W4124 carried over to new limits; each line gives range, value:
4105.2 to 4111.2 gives 257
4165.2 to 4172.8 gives 301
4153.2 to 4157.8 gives 278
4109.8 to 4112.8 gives 272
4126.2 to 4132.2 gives 278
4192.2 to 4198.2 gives 281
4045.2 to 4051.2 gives 290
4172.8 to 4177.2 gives 271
